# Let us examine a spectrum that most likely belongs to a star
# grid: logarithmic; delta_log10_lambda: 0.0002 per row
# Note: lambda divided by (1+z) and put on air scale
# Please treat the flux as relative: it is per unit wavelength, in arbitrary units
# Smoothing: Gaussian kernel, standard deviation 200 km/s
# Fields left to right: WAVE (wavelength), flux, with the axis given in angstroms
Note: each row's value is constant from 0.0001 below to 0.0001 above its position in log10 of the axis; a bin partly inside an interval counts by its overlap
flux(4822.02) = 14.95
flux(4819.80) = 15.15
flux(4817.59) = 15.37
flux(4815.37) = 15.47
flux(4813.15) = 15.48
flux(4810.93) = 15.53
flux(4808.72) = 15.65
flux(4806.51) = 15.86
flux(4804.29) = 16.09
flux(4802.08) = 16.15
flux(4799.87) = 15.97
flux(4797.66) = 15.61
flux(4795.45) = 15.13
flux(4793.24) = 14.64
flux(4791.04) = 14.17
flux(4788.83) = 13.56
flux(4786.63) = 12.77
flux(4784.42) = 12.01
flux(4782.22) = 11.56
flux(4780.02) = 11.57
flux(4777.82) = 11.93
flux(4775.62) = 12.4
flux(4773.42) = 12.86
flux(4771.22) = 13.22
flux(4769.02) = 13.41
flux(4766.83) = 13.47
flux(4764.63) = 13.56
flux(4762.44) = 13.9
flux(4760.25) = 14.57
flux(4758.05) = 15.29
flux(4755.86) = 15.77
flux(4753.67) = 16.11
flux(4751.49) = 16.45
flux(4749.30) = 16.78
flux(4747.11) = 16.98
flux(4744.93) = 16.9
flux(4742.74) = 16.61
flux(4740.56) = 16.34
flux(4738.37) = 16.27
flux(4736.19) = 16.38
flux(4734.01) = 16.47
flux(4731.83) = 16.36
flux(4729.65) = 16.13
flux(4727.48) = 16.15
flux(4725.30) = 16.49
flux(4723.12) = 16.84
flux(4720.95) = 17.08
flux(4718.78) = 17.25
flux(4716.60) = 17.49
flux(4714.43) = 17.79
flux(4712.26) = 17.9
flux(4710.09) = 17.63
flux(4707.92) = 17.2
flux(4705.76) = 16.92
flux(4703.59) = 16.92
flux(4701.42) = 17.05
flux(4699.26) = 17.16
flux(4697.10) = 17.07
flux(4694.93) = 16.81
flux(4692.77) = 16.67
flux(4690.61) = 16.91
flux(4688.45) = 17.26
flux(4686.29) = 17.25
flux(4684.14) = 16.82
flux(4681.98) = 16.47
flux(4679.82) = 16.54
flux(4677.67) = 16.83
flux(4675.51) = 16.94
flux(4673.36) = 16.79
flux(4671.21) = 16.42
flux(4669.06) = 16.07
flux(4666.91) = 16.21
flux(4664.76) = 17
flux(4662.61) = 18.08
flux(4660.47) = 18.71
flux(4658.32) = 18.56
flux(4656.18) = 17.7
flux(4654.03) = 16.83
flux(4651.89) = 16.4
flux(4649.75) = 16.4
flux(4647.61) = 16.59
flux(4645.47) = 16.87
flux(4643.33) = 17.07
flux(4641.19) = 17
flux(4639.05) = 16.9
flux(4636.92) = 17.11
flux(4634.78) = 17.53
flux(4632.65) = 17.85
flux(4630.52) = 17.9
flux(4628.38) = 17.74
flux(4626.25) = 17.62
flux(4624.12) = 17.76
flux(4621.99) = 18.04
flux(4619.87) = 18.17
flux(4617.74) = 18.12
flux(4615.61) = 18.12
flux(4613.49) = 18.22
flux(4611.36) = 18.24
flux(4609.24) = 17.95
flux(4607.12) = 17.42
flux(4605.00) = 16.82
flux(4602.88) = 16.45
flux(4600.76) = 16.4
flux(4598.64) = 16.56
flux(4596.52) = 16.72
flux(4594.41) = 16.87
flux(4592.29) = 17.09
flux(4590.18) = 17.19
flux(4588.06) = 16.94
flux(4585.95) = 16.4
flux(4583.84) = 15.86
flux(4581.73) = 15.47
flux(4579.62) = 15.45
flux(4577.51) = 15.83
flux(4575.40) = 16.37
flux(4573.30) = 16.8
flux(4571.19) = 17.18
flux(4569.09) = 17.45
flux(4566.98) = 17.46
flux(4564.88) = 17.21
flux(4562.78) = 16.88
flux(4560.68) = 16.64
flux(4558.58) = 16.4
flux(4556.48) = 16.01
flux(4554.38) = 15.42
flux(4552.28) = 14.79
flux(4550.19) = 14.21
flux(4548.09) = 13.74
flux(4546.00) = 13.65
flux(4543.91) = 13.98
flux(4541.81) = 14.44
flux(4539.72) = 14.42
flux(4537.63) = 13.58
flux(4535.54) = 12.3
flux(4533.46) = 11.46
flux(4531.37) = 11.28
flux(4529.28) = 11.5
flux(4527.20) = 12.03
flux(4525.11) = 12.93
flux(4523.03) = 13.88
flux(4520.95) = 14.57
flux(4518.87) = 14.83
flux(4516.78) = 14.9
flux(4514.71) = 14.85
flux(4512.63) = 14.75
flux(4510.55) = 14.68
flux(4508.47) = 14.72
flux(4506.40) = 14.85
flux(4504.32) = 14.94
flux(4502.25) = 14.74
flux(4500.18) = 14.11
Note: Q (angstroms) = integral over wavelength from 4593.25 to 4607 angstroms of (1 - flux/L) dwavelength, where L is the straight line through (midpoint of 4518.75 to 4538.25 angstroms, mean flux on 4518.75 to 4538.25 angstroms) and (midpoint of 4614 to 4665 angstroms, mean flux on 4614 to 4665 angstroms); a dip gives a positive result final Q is -0.8 angstroms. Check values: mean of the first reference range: 12.7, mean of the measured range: 16.7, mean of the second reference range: 17.5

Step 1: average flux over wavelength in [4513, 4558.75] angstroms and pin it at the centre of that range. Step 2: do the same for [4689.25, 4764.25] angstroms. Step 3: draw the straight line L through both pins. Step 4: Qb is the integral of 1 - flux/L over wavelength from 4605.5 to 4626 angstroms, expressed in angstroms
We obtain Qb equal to -4.07 angstroms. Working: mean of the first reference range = 13.8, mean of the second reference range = 16.6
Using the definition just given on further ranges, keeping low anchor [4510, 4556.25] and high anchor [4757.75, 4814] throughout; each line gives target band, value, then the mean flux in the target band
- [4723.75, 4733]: -1.5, 16.3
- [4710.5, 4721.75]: -2.8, 17.5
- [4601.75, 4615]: -3.5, 17.5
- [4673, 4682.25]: -1.9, 16.7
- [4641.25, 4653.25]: -2.4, 16.7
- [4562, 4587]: -4.9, 16.5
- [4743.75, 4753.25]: -1.8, 16.7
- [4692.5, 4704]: -2.5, 17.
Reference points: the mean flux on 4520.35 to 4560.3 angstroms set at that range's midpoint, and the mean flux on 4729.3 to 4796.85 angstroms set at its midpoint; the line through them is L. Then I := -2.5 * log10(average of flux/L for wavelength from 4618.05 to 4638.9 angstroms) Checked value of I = -0.25 mag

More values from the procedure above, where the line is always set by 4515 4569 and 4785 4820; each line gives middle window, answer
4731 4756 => -0.105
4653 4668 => -0.192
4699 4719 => -0.167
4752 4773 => 0.047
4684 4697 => -0.148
